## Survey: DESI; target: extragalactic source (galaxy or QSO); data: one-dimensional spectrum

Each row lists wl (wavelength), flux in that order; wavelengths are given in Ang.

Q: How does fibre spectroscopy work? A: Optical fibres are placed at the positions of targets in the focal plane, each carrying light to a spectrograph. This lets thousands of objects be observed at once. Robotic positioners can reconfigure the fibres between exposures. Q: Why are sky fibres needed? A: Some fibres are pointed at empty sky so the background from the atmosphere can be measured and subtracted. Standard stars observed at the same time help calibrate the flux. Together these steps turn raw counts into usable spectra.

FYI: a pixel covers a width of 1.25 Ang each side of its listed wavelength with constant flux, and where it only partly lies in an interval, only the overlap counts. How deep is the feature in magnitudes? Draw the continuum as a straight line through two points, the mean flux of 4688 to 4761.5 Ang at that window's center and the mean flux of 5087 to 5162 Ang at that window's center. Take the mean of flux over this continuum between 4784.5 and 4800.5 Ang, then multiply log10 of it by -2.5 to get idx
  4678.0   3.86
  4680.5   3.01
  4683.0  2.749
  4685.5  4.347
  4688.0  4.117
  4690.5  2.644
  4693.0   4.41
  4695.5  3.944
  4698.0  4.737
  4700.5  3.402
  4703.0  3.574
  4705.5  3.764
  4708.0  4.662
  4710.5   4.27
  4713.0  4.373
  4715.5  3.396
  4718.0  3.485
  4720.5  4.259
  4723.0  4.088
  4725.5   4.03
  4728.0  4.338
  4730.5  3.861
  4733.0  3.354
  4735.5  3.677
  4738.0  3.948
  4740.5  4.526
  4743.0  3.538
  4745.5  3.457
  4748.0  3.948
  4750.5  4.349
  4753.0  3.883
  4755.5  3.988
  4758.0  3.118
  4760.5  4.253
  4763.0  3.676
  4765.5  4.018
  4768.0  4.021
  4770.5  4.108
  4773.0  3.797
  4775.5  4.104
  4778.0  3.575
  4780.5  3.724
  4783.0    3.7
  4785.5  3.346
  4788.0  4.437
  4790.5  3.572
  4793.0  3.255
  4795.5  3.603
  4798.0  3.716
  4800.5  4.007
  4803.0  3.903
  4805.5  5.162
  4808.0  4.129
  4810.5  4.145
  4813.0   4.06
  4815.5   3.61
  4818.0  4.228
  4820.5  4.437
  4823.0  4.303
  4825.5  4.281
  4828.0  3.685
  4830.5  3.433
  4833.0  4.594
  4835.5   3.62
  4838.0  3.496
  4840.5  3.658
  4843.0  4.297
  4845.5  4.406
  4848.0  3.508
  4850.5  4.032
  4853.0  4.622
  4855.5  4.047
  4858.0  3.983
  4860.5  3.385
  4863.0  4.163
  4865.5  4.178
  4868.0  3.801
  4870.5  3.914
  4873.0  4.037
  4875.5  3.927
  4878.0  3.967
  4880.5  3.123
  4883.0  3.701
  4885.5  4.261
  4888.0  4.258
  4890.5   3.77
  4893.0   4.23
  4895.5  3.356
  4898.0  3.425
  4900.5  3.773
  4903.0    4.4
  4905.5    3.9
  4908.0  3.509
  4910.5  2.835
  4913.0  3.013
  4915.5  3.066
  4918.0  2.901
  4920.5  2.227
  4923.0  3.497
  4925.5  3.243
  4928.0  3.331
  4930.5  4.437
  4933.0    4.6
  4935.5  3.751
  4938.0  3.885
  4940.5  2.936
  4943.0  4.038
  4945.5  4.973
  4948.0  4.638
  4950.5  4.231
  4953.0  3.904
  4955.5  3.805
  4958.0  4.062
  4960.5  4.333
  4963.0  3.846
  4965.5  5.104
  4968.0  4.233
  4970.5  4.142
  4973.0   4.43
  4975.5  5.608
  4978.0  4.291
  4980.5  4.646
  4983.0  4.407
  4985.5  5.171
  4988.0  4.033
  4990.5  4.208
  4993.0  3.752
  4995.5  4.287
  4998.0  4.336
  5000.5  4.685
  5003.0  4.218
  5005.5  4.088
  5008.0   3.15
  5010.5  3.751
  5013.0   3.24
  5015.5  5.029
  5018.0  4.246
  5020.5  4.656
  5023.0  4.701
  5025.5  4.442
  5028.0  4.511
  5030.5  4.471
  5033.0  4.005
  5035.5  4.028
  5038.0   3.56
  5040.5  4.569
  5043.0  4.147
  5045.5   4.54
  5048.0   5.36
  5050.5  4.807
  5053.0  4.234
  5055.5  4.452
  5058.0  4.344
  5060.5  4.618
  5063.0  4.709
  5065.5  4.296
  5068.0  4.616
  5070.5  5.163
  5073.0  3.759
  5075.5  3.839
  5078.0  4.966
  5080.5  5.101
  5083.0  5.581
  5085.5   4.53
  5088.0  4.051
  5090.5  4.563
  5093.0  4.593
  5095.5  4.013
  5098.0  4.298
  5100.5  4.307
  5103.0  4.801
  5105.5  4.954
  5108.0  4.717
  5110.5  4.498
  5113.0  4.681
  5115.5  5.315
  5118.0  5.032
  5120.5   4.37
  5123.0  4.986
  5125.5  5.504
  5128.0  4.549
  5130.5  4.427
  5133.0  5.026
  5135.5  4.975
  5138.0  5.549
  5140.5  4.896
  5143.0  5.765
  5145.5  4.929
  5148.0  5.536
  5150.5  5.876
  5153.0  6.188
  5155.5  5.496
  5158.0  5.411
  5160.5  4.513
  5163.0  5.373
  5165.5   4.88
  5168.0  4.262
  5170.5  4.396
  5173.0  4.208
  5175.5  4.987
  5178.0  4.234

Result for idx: 0.11 mag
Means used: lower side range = 3.91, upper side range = 4.93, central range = 3.69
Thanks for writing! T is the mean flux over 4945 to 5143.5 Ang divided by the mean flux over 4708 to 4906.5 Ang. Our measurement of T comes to 1.15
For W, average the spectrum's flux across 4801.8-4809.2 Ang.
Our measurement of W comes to 4.4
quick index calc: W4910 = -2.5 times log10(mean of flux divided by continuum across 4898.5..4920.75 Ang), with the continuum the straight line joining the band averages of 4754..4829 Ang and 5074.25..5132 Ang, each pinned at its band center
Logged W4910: 0.251 mag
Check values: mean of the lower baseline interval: 3.93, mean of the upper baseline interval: 4.68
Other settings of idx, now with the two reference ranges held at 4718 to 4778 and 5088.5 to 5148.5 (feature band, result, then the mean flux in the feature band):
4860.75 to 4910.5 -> 0.11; 3.84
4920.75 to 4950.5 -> 0.13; 3.89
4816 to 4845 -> 0.03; 4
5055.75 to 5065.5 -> 0.04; 4.51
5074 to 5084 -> -0.02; 4.83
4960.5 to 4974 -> 0.03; 4.35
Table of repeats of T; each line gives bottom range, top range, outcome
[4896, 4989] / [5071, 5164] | 1.24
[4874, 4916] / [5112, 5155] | 1.40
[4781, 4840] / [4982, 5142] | 1.15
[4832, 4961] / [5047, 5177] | 1.26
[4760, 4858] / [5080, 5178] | 1.23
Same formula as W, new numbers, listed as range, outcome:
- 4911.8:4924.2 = 2.94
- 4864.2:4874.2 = 3.98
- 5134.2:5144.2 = 5.29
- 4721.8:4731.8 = 4.08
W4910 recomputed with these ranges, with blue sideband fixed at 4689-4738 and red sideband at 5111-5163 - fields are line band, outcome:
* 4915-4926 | 0.46 mag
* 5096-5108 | 0.11 mag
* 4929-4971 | 0.11 mag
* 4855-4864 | 0.12 mag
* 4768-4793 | 0.08 mag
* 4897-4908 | 0.16 mag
